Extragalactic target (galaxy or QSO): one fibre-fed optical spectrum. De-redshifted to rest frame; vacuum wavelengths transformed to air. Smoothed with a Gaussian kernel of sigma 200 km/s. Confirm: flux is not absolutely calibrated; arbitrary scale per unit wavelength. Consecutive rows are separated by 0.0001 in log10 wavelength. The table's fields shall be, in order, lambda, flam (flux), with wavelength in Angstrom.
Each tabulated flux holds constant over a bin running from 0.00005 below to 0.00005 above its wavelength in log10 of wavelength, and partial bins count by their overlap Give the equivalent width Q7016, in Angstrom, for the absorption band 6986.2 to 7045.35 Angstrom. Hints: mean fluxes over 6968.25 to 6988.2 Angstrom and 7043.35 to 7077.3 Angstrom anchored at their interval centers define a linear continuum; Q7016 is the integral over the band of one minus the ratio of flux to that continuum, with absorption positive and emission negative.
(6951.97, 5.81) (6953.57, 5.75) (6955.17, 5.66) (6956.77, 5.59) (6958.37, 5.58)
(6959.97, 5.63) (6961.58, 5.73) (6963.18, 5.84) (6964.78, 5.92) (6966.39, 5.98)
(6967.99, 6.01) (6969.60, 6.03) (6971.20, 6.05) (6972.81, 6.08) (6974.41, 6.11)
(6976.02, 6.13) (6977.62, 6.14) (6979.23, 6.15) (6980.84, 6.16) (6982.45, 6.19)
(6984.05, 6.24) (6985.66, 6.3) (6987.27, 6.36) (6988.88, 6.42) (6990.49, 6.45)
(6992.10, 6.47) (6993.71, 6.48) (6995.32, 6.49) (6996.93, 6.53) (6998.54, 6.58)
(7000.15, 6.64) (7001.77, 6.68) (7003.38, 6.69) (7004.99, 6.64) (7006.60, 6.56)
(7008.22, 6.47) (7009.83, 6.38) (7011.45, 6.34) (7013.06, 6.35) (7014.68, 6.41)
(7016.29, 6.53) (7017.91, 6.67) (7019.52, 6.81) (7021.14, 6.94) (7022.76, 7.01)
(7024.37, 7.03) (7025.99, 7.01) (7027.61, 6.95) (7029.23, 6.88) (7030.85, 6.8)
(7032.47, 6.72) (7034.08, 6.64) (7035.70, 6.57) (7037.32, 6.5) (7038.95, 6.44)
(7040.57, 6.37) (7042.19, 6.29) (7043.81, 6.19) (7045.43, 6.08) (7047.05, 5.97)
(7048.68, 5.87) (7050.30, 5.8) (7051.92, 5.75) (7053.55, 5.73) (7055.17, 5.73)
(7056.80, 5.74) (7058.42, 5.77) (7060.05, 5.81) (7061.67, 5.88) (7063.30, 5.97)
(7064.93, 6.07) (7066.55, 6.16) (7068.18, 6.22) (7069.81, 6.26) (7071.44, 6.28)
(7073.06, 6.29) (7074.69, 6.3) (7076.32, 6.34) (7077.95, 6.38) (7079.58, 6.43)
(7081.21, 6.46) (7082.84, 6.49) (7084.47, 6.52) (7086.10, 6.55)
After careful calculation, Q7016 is -4.79 Angstrom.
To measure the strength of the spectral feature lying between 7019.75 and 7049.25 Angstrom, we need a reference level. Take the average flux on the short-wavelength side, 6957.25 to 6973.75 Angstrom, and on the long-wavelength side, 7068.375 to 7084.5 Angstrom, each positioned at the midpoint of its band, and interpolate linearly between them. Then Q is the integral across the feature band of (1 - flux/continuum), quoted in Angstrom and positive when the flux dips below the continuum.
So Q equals -1.9 Angstrom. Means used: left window 5.88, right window 6.36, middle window 6.58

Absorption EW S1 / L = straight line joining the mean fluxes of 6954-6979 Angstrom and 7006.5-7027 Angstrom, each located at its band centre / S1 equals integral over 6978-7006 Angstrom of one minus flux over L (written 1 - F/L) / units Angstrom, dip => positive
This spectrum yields -0.7 Angstrom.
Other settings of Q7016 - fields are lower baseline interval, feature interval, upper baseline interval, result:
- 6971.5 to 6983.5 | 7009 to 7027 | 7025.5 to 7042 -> -0.5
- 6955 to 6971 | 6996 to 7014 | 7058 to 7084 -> -1.7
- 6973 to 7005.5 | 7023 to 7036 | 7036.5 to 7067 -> -1.5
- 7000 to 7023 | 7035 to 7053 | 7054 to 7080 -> 0.4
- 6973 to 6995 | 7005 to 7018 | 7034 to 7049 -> -0.4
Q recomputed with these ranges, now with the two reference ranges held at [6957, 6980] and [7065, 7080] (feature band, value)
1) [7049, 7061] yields 0.9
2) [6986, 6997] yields -0.8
